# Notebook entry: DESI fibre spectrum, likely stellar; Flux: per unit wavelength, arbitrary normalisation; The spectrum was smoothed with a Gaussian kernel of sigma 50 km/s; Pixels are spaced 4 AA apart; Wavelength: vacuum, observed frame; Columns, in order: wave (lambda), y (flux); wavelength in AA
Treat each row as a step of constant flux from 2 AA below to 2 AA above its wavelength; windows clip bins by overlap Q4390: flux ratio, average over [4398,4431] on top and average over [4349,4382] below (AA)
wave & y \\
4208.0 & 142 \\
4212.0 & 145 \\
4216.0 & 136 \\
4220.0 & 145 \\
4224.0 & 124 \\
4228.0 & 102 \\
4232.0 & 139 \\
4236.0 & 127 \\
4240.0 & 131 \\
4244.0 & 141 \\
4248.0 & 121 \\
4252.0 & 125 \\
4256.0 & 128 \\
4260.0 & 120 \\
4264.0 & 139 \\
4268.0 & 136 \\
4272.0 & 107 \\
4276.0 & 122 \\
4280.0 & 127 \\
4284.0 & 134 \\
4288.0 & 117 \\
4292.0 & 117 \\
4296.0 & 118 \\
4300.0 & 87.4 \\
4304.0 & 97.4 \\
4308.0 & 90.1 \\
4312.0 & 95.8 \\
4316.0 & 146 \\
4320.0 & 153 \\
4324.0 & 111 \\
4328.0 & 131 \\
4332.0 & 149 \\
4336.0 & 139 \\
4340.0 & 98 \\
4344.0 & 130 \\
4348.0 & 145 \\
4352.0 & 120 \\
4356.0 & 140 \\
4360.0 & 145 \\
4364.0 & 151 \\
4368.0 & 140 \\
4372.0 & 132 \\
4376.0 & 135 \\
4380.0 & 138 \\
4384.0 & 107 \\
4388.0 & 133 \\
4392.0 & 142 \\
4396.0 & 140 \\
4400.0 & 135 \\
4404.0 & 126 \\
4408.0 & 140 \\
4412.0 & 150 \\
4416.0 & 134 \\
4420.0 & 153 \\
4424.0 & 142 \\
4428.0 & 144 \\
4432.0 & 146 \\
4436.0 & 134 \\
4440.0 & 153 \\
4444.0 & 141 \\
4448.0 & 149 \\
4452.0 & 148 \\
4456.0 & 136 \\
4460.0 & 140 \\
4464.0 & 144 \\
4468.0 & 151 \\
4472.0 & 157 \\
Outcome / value 1.02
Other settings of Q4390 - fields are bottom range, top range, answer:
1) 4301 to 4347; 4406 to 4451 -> 1.19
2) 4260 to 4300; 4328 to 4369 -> 1.11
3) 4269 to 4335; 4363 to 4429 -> 1.15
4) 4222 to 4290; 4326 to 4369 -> 1.07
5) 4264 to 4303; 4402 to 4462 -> 1.20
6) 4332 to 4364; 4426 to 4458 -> 1.08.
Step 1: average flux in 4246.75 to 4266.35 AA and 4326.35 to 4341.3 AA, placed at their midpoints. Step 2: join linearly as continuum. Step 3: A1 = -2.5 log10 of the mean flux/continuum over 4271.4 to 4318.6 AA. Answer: 0.13 mag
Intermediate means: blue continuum 127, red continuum 131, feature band 114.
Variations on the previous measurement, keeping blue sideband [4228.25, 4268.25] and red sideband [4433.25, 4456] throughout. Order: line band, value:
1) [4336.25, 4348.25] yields 0.108 mag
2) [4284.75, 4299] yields 0.138 mag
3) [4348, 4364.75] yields -0.010 mag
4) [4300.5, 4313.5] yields 0.388 mag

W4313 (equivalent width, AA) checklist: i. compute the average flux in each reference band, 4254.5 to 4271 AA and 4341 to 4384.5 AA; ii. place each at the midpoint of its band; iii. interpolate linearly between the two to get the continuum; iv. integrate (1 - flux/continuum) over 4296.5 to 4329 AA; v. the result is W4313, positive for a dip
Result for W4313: 4.6 AA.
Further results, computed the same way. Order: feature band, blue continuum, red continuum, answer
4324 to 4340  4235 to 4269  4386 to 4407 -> 0.2 AA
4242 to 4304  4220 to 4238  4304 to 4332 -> 0.9 AA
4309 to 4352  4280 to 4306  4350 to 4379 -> -0.9 AA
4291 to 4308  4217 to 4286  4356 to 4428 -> 3.7 AA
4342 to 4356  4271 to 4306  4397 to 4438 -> -0.7 AA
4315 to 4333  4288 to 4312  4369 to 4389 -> -4.3 AA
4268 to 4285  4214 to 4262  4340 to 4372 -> 0.9 AA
